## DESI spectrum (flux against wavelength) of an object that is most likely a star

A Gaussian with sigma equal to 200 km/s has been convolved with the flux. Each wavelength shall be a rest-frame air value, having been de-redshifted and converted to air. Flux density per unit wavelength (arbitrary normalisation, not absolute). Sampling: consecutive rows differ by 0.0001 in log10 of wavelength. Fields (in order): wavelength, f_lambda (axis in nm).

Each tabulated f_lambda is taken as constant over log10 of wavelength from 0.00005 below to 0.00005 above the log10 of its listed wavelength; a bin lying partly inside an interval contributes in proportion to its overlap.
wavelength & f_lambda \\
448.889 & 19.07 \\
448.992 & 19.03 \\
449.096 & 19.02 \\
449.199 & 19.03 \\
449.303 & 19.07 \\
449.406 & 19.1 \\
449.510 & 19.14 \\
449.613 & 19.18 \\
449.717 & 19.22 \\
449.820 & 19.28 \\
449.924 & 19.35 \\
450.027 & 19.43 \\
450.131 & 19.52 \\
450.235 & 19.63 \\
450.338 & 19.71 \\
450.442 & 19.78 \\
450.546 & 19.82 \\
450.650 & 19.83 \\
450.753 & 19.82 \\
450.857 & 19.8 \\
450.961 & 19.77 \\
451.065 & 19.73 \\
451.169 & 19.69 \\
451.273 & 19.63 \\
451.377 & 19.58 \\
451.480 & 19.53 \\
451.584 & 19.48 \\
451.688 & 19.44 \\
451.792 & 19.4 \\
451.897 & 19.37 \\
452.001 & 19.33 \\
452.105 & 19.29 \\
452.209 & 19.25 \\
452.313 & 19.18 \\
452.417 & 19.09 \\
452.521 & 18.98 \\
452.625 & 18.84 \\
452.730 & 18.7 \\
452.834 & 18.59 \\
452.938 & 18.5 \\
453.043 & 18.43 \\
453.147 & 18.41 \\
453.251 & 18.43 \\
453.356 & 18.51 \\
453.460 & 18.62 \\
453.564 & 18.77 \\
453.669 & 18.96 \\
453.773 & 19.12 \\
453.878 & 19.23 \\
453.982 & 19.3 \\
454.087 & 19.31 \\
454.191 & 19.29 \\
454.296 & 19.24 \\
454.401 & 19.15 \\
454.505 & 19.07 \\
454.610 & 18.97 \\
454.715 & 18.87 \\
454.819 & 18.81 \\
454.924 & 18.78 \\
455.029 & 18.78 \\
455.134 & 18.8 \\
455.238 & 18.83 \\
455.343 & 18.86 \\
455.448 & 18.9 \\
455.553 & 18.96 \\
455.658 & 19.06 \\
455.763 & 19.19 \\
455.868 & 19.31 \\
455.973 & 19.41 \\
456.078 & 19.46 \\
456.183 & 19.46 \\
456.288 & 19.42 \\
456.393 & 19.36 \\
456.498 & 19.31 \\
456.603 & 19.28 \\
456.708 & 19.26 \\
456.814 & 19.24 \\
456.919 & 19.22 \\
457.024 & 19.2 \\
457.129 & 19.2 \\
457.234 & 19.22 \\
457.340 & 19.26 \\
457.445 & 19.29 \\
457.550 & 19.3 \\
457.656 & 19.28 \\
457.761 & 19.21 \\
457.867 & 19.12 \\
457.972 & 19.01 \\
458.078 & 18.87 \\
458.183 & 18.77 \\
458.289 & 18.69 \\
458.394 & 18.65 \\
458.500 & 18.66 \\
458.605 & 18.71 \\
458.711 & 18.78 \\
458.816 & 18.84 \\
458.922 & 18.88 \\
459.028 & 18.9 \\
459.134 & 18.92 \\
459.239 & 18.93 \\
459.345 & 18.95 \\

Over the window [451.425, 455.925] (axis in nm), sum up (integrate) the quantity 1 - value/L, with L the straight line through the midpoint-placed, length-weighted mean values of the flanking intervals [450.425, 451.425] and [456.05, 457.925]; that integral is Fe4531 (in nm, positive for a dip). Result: 0.12 nm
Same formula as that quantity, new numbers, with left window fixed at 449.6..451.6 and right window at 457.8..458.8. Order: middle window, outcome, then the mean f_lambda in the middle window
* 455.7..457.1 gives -0.02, 19.3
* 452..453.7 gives 0.05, 18.8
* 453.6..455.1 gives 0.01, 19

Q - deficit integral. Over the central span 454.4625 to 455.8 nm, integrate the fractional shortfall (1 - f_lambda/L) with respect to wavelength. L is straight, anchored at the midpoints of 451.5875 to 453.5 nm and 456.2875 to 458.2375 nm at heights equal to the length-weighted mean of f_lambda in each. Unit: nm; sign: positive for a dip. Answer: 0.01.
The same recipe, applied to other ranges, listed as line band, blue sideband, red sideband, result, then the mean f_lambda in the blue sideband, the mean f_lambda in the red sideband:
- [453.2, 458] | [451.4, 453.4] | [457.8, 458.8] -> -0.05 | 19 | 18.8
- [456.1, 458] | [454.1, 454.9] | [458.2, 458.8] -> -0.04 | 19.1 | 18.7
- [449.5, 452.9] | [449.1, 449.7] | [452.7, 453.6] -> -0.10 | 19.1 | 18.6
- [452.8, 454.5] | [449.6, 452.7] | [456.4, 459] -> 0.04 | 19.5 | 19.1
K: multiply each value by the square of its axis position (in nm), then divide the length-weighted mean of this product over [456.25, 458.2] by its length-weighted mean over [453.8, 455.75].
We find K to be 1.02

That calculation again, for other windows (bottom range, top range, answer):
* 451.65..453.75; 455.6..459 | 1.03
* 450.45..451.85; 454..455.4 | 0.98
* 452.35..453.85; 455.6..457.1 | 1.05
